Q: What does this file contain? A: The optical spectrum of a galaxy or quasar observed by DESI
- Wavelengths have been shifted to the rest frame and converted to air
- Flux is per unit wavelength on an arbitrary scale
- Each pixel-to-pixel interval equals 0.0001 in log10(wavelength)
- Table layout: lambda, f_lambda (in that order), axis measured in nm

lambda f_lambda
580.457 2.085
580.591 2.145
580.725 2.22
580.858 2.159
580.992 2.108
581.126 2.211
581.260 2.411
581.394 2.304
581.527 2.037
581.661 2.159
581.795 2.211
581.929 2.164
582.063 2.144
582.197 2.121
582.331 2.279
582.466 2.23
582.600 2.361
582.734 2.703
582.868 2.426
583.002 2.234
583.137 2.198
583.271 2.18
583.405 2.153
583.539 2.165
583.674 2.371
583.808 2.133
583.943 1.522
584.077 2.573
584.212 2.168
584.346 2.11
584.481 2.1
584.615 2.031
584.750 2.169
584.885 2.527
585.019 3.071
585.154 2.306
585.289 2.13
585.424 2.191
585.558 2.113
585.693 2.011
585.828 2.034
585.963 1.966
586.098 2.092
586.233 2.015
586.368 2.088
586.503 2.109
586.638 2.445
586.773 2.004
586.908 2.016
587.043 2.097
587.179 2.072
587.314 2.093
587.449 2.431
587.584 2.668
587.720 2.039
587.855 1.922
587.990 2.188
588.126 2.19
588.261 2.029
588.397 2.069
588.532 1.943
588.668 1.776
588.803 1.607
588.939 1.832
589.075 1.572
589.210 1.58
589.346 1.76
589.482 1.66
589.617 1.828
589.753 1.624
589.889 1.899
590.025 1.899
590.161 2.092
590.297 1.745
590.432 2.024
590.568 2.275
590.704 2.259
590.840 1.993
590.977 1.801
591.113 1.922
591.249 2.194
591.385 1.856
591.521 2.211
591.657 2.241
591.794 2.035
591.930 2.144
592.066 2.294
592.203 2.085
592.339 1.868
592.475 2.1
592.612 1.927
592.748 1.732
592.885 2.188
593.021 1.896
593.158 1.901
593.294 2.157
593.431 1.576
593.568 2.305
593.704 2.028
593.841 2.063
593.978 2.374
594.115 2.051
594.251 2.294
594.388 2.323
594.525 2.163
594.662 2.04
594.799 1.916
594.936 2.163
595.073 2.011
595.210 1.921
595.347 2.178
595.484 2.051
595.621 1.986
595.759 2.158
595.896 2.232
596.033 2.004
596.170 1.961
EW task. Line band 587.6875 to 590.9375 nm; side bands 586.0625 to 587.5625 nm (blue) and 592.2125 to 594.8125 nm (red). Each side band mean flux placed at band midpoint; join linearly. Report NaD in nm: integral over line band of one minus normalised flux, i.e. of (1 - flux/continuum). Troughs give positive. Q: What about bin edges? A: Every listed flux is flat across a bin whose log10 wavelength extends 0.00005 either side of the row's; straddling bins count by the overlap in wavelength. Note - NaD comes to 0.32 nm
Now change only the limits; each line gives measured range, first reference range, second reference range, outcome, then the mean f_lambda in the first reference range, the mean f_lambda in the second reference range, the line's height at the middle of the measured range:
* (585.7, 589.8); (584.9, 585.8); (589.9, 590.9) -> 0.35 nm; 2.31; 2.03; 2.18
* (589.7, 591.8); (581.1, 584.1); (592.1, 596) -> 0.10 nm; 2.23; 2.06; 2.11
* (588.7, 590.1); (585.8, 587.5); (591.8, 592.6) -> 0.25 nm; 2.11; 2.08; 2.1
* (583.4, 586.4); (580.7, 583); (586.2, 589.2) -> -0.05 nm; 2.25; 2.05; 2.14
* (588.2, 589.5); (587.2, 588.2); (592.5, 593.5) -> 0.22 nm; 2.21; 1.92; 2.15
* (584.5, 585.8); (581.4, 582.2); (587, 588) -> -0.06 nm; 2.16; 2.19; 2.18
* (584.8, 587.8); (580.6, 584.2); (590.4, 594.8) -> -0.06 nm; 2.22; 2.07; 2.16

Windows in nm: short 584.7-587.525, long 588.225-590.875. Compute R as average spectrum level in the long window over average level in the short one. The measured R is 0.85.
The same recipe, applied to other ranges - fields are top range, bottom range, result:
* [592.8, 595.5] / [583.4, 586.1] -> 0.95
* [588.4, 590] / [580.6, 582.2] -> 0.80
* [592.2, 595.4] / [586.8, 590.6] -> 1.05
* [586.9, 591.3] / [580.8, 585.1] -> 0.88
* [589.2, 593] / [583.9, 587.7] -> 0.90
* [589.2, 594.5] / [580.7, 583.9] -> 0.90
